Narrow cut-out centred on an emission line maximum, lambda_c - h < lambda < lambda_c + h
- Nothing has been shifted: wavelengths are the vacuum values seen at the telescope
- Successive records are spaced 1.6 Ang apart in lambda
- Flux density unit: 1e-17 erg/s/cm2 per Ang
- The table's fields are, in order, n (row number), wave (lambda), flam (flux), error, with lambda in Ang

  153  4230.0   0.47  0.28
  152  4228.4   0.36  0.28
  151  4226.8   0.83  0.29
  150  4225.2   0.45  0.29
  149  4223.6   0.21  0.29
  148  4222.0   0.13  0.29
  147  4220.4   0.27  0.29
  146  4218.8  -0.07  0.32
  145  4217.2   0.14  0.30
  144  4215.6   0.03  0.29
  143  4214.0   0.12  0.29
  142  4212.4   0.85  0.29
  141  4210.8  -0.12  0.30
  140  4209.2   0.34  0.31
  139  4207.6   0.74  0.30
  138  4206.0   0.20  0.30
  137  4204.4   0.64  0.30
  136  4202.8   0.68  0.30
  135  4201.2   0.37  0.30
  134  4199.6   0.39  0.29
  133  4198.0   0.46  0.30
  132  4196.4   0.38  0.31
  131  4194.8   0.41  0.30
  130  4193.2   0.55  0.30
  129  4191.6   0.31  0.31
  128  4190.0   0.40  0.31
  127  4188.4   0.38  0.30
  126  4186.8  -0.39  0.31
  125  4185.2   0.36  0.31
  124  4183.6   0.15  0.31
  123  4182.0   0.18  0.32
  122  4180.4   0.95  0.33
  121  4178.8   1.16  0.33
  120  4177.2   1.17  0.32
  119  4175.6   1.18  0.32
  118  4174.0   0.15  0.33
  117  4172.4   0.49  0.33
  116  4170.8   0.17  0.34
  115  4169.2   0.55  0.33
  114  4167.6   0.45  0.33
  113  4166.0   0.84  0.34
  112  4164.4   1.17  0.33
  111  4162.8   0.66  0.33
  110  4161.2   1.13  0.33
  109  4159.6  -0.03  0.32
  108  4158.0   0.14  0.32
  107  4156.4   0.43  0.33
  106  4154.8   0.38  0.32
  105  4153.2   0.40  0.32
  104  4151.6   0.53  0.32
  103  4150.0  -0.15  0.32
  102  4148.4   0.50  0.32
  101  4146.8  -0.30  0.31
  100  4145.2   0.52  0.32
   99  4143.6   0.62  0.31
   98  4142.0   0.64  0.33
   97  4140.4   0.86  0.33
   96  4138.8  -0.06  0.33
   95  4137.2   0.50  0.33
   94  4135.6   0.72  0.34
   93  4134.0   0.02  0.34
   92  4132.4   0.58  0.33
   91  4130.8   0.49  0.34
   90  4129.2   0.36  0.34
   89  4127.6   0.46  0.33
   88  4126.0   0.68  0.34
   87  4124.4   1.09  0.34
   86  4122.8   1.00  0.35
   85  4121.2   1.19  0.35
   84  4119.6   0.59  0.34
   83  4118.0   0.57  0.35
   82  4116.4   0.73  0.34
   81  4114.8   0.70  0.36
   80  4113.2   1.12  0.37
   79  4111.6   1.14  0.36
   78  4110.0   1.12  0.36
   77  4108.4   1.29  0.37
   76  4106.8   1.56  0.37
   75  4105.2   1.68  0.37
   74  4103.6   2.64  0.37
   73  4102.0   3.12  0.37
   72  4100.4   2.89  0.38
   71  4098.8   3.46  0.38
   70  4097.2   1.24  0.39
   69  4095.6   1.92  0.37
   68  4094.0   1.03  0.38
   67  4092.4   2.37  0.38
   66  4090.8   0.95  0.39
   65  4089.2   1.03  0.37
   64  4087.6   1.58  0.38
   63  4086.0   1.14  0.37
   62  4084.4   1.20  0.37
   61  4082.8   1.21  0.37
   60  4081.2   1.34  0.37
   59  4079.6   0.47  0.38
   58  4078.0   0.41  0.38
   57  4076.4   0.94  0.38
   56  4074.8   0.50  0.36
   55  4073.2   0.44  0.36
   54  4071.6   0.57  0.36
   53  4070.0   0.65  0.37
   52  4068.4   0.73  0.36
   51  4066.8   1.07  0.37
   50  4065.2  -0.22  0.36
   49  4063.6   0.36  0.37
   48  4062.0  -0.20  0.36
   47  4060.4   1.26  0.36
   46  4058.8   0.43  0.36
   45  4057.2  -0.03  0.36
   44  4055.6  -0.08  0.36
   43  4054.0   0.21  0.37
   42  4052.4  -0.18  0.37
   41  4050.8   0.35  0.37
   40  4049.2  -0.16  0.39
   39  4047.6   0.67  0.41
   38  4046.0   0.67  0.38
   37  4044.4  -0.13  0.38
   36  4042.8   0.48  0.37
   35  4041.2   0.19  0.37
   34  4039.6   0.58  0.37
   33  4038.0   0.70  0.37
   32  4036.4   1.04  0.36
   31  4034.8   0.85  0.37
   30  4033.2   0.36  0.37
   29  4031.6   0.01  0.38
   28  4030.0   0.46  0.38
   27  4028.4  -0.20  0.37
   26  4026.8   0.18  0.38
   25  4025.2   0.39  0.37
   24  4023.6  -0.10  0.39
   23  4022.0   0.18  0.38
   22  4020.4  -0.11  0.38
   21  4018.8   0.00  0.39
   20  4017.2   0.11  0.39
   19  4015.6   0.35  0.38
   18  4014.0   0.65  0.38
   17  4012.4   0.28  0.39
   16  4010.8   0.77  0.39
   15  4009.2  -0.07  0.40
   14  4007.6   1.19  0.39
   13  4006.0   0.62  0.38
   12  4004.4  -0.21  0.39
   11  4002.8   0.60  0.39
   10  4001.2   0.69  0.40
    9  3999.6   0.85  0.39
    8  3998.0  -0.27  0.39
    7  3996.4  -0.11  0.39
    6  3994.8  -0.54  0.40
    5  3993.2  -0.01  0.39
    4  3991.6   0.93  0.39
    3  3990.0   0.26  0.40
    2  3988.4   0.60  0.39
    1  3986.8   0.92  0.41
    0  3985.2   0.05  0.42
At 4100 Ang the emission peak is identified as Ly-alpha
